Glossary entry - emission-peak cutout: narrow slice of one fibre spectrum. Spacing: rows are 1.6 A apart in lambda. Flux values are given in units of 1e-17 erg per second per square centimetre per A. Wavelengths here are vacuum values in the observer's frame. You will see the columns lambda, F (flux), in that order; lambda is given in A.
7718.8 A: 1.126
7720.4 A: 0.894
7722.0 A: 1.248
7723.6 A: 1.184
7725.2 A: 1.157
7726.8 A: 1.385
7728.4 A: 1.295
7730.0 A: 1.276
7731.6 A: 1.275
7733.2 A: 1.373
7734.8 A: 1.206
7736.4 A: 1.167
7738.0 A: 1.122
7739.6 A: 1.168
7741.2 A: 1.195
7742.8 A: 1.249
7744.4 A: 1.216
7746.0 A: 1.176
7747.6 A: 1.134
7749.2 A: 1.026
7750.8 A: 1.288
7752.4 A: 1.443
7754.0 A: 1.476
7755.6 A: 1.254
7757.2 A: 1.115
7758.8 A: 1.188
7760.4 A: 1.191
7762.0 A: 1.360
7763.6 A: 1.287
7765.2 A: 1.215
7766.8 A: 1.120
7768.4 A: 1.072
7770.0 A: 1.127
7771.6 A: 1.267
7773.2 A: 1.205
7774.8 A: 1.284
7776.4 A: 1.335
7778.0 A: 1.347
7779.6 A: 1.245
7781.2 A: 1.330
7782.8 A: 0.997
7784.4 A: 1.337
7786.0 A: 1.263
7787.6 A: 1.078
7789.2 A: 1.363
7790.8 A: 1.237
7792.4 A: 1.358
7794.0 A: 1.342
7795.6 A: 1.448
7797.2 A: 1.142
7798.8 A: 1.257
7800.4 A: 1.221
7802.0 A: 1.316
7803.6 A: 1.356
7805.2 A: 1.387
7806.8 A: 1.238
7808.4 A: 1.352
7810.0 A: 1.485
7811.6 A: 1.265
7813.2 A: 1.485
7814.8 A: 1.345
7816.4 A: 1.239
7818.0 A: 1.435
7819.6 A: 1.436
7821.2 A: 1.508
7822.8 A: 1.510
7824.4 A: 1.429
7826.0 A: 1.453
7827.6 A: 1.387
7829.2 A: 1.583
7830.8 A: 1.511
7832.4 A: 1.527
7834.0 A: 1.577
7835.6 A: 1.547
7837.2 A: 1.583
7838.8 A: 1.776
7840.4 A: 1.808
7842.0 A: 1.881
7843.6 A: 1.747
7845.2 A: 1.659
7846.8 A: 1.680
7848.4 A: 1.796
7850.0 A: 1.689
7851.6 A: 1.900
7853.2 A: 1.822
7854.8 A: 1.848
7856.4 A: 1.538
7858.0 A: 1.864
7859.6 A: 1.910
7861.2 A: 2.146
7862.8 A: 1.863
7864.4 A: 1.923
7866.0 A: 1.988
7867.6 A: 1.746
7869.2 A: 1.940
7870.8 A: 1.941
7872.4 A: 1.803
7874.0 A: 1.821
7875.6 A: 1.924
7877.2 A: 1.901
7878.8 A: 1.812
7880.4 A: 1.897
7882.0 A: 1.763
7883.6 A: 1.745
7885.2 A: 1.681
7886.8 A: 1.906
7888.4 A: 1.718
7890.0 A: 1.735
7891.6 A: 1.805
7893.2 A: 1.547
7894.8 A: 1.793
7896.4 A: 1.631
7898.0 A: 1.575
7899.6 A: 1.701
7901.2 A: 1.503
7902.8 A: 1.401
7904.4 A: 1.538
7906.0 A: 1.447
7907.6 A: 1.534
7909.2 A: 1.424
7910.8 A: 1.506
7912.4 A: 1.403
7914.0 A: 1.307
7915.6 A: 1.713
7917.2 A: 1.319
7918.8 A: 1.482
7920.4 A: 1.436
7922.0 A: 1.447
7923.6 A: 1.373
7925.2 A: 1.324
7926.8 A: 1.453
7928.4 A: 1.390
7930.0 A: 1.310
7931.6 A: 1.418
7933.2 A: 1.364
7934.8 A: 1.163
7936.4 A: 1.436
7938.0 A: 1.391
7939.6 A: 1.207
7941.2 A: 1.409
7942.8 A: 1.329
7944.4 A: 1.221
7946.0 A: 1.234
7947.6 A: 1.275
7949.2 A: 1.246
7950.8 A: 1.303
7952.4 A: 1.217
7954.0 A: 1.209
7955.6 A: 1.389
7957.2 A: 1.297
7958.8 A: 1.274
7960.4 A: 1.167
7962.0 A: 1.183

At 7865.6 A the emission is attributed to Mg II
